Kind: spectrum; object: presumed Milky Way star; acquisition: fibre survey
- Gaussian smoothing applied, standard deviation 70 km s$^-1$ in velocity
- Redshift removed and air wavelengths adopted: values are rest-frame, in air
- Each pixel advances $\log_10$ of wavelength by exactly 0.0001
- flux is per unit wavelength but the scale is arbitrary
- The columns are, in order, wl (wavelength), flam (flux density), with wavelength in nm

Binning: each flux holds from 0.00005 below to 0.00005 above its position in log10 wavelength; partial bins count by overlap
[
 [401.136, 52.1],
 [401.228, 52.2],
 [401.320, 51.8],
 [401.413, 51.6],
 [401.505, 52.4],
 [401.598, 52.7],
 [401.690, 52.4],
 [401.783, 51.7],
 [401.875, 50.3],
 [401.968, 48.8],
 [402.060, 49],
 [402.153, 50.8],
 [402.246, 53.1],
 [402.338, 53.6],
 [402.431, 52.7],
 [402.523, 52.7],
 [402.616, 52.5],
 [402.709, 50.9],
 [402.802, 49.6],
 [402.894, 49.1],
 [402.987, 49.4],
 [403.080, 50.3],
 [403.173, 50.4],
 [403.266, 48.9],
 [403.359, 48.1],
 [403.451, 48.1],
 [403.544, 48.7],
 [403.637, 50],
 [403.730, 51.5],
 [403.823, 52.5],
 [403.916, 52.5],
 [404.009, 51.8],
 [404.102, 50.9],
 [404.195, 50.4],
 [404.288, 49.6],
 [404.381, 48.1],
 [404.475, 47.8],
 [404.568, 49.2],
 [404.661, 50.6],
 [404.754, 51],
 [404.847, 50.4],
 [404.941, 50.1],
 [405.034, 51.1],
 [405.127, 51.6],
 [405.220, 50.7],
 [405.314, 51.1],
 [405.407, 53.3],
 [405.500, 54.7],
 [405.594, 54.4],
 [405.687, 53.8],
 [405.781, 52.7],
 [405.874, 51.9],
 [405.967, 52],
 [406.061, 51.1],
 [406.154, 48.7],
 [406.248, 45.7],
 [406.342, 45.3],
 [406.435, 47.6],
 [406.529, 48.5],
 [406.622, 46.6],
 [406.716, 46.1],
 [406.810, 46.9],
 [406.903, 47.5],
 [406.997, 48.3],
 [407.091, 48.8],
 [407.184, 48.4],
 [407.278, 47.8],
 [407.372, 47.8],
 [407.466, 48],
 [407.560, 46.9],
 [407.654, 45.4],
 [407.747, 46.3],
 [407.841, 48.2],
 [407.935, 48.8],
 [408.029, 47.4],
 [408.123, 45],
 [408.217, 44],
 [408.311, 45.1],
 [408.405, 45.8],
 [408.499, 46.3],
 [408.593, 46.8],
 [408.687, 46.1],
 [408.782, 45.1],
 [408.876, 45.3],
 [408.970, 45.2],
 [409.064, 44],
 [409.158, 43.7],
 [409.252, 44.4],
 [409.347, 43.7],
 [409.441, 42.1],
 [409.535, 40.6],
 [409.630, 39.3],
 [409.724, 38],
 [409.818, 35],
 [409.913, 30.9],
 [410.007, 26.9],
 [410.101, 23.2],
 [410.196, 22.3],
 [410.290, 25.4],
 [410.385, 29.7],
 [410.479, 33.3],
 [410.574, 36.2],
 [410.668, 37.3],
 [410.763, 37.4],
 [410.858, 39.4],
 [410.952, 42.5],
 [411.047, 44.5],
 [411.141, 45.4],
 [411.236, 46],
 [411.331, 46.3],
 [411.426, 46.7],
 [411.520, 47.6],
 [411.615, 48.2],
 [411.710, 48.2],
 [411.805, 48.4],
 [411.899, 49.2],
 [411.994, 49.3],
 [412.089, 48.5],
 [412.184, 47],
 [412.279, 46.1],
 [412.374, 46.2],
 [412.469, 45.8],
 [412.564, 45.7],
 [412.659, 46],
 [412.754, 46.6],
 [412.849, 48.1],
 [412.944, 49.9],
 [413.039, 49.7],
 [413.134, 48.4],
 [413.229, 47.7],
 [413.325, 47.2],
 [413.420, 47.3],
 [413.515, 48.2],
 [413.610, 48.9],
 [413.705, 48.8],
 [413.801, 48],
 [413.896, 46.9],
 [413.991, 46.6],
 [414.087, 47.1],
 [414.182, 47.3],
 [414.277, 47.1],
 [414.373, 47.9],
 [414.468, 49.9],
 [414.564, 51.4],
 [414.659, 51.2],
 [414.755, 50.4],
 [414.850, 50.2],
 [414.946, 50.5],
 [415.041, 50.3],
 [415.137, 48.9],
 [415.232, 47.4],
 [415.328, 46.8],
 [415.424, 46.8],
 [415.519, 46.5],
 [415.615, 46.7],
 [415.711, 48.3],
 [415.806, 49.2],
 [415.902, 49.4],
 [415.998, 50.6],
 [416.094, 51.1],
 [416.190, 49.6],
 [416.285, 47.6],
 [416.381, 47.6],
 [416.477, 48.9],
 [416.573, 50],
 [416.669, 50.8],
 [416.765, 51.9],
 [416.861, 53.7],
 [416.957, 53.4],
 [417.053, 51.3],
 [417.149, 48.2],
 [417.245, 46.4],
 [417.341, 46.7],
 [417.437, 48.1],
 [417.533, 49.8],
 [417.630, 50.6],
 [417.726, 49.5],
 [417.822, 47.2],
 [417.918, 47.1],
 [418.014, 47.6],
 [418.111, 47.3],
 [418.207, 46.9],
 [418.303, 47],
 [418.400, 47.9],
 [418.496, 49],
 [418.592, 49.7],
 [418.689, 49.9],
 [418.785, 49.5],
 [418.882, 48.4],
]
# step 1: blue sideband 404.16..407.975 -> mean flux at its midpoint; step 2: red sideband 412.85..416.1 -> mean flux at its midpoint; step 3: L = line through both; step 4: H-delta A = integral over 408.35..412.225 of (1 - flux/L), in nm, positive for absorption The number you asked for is 0.61 nm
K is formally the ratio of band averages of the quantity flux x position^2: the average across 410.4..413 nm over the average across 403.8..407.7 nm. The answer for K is 0.93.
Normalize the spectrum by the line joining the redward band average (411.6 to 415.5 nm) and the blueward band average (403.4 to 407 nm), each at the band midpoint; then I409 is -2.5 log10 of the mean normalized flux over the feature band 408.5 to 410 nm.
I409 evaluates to 0.18 mag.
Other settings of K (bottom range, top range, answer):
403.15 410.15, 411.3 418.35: 1.07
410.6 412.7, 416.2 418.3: 1.11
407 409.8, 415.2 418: 1.13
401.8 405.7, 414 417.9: 1.03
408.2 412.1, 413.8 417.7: 1.22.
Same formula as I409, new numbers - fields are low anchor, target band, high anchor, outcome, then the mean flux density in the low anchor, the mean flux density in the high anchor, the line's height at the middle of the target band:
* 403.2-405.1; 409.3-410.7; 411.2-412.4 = 0.39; 50.1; 47.5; 48.1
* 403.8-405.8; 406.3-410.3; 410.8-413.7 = 0.14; 51.2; 47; 49.2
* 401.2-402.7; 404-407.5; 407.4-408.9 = -0.03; 51.7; 46.3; 48.4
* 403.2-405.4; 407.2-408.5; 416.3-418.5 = 0.07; 50.3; 49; 49.9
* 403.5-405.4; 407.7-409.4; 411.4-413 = 0.08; 50.5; 47.5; 48.9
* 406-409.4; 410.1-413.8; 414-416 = 0.09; 46.6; 48.7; 47.8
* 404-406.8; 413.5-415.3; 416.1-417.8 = 0.02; 50.2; 49.7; 49.8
